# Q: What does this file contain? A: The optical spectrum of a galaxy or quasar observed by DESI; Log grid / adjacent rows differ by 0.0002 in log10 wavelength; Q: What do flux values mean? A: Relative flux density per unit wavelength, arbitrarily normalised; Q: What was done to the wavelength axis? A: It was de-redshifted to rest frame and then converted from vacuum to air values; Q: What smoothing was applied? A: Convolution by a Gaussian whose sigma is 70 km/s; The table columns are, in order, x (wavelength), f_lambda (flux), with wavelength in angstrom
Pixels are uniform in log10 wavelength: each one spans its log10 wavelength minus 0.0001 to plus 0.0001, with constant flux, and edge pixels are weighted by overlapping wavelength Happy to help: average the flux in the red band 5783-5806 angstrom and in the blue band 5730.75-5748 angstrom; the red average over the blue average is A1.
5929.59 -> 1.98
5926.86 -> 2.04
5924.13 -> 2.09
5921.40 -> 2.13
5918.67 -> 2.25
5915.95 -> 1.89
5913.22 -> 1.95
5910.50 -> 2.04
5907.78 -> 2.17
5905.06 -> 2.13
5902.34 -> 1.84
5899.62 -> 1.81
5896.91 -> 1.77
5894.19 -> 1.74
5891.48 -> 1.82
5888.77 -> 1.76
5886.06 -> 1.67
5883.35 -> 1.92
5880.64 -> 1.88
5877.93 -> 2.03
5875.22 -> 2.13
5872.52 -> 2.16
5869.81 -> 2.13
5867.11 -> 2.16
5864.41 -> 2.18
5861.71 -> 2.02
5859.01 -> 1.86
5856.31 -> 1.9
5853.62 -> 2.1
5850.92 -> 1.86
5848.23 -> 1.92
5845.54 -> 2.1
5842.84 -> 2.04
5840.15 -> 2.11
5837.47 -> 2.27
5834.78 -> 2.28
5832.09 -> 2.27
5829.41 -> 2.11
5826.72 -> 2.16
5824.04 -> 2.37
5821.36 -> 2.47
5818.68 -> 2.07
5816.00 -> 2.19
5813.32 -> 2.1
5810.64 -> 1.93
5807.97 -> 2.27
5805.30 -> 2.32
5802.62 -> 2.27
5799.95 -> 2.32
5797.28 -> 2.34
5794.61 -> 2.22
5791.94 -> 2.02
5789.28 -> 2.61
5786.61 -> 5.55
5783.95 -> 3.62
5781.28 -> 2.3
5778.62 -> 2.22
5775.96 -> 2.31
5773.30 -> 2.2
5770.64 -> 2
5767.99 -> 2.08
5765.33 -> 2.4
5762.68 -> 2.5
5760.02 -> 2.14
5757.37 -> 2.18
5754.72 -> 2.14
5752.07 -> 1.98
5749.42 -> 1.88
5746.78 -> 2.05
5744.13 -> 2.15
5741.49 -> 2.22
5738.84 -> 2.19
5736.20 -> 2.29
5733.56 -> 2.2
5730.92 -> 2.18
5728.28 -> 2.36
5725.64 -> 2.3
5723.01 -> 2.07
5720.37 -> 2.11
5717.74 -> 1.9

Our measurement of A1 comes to 1.3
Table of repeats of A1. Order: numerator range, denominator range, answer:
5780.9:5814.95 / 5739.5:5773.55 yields 1.22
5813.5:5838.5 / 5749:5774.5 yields 1.04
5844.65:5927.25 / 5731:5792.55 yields 0.82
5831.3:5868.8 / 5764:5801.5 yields 0.80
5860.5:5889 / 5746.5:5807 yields 0.83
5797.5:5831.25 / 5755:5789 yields 0.85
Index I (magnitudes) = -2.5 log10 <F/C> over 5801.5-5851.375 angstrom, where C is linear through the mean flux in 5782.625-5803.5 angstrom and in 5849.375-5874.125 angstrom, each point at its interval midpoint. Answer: 0.140 mag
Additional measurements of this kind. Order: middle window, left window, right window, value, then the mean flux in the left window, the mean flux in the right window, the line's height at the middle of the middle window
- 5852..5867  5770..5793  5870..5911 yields 0.08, 2.79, 1.93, 2.17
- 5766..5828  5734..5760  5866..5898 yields -0.18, 2.12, 1.93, 2.05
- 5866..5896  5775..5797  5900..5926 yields 0.16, 2.84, 2.04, 2.24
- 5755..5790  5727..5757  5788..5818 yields -0.19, 2.15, 2.23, 2.19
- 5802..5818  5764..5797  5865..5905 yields 0.12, 2.62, 1.93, 2.42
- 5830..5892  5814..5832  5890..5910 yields 0.02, 2.23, 1.9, 2.07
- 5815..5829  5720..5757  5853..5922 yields -0.10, 2.15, 1.98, 2.05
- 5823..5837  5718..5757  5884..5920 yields -0.11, 2.15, 1.91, 2.01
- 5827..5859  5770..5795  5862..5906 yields 0.09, 2.74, 1.95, 2.27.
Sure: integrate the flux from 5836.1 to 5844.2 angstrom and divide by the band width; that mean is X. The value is 2.14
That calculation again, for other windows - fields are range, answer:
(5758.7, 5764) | 2.32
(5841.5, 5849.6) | 2.02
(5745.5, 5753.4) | 1.97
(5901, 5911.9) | 2.05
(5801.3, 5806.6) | 2.29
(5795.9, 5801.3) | 2.33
